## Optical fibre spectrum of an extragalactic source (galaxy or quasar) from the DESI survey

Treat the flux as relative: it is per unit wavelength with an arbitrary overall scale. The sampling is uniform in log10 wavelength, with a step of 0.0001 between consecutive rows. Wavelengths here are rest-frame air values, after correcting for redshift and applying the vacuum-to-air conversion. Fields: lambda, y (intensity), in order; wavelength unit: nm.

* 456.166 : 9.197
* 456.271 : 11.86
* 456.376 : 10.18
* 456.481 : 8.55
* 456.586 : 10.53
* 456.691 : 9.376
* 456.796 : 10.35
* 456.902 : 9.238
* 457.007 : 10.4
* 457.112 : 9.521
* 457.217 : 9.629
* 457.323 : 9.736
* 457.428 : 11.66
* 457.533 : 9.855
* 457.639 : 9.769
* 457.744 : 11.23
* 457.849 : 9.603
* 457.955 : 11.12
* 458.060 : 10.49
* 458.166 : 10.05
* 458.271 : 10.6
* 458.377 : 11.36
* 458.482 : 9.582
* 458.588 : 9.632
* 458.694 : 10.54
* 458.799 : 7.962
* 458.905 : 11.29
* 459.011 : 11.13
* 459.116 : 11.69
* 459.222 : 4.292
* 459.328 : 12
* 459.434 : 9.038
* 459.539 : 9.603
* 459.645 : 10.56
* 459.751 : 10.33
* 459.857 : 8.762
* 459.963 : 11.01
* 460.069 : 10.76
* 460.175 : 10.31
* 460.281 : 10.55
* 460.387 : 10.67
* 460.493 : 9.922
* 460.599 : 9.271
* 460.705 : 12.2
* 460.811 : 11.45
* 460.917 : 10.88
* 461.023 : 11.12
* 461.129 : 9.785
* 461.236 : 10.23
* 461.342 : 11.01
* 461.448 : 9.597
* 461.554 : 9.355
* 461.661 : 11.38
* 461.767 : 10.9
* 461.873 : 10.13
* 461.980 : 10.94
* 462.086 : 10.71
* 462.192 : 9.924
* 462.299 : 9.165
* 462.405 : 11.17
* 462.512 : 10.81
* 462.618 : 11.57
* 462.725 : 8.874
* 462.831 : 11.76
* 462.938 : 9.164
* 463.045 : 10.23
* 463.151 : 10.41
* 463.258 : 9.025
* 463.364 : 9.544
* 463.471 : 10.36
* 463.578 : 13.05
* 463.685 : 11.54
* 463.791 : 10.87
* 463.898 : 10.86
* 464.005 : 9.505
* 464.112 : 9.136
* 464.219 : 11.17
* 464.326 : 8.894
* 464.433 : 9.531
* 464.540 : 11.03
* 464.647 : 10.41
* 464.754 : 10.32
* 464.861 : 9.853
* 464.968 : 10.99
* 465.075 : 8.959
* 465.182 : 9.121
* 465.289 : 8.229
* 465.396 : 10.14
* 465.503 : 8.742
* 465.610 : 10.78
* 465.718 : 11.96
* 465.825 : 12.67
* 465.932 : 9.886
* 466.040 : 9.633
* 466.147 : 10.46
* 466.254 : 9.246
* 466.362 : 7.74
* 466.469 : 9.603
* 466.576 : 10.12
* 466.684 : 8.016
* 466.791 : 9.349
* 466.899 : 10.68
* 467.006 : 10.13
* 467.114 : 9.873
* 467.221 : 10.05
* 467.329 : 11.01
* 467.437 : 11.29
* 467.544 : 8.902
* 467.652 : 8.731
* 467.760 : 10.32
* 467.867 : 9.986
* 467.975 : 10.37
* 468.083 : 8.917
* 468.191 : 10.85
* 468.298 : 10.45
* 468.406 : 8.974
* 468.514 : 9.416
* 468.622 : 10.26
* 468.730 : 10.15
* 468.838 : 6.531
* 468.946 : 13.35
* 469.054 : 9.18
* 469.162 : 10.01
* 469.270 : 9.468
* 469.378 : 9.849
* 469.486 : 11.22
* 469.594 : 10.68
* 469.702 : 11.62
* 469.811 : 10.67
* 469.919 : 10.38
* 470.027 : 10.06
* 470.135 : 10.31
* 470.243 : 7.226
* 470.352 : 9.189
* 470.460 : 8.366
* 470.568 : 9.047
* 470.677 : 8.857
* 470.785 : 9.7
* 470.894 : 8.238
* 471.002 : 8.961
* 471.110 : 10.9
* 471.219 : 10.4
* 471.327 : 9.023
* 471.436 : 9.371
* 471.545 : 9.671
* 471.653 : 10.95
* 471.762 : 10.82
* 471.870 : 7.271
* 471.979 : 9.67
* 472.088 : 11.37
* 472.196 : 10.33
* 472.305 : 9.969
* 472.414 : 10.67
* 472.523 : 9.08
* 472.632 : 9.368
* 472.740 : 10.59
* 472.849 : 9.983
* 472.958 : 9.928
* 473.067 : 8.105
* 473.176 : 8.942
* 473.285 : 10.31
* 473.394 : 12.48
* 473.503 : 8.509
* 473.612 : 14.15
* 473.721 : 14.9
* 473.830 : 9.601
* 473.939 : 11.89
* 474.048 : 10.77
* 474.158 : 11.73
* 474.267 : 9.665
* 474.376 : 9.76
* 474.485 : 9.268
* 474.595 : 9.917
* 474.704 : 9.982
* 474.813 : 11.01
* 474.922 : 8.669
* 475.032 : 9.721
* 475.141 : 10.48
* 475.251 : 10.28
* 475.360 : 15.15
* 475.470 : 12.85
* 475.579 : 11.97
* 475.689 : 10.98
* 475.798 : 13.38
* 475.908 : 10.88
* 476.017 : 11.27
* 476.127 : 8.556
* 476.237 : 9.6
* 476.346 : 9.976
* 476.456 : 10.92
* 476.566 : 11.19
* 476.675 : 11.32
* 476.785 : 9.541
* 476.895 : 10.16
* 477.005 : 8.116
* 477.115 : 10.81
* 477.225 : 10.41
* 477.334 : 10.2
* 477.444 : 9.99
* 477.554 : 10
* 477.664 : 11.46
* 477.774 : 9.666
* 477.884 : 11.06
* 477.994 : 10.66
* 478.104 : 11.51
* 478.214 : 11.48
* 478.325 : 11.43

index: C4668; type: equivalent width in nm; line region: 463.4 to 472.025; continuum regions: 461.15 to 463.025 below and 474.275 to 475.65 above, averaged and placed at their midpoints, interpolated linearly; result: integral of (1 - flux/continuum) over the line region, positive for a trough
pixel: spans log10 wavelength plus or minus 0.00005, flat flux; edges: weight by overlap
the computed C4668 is 0.50 nm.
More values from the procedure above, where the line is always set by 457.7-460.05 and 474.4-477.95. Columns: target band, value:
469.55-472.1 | 0.186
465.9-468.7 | 0.148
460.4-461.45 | -0.047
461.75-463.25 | -0.024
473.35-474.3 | -0.094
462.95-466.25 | 0.012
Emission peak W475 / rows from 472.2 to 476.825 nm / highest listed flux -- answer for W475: 15.15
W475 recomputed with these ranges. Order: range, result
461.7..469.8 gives 13.35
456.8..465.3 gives 13.05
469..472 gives 11.62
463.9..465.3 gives 11.17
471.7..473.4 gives 12.48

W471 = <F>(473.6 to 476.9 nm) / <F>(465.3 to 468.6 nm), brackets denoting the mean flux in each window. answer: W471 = 1.1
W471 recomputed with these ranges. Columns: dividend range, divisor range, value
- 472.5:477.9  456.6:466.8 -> 1.04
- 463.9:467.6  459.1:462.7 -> 0.96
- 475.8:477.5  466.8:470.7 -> 1.04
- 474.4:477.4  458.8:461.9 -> 1.03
